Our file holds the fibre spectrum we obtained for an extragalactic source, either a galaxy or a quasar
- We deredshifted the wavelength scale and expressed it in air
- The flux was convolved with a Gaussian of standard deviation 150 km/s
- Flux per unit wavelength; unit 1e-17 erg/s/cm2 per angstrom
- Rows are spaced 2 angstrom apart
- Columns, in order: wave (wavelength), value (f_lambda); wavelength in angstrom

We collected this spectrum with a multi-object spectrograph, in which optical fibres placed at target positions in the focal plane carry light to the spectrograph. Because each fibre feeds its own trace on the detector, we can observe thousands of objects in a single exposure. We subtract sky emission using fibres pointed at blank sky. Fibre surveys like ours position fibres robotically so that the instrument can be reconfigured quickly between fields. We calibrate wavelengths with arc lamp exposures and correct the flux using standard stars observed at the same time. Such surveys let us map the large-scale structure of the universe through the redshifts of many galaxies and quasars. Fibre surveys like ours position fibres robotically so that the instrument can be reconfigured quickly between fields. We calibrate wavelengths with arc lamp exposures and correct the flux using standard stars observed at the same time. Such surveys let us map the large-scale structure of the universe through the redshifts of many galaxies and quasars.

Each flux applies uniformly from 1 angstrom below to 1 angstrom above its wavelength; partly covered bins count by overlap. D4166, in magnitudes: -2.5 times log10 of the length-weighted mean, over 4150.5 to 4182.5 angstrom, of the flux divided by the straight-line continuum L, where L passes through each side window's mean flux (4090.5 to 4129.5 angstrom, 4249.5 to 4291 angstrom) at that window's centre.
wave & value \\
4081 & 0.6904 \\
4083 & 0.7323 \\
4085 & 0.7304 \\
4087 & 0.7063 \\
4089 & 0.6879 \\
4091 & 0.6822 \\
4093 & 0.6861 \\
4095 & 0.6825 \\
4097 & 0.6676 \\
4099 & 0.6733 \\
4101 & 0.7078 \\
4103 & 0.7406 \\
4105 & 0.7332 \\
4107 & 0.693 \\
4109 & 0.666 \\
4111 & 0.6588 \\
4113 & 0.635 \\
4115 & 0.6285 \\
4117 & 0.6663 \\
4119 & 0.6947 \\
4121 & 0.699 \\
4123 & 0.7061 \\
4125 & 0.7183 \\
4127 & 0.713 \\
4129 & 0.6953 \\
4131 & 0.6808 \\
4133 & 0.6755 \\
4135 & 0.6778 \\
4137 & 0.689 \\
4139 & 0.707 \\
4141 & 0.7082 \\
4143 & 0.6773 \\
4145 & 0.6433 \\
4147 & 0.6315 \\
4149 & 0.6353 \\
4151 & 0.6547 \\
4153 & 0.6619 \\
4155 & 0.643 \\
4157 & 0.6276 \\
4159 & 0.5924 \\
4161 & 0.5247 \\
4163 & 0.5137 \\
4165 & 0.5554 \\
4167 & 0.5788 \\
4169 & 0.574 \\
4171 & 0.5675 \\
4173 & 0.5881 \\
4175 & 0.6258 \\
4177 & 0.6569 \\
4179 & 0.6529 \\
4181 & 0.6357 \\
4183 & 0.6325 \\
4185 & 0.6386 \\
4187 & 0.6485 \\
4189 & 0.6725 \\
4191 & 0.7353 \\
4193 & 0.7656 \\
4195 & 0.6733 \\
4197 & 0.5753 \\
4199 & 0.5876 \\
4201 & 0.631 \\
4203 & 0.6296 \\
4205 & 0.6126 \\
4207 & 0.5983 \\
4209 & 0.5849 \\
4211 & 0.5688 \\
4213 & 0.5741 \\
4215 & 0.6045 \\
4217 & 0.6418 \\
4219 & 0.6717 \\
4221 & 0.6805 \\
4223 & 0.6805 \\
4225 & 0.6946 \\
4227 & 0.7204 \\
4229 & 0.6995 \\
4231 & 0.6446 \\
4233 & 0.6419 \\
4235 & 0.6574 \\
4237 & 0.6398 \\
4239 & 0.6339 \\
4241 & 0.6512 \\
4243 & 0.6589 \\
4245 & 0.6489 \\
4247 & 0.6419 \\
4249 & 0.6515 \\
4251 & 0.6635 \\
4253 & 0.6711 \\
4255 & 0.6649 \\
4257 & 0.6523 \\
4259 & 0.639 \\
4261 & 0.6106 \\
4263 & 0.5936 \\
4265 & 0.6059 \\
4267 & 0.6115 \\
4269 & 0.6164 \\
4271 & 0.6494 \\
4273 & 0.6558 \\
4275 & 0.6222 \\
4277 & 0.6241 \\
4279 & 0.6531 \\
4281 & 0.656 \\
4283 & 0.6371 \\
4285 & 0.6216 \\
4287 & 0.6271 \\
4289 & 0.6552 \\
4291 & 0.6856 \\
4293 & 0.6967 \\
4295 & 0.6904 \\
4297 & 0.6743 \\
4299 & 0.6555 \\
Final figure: 0.114 mag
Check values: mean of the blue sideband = 0.687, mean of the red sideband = 0.638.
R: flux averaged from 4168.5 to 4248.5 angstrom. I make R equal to 0.642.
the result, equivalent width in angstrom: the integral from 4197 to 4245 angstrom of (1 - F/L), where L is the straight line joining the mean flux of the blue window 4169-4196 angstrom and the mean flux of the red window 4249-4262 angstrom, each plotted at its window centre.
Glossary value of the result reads 0.9 angstrom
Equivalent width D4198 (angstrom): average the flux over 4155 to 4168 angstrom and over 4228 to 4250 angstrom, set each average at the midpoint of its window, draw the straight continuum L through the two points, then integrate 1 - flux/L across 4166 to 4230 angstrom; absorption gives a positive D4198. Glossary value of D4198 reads -2.98 angstrom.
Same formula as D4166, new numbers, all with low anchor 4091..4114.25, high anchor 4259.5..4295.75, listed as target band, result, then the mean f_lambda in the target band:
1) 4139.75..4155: 0.02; 0.659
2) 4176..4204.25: 0.02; 0.652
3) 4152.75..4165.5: 0.15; 0.585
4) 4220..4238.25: -0.03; 0.673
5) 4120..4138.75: -0.03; 0.695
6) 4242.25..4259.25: -0.02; 0.655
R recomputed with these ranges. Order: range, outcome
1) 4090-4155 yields 0.68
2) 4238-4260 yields 0.652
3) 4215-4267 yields 0.653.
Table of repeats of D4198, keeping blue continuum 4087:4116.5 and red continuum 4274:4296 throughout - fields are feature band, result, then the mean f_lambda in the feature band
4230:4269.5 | 1.04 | 0.64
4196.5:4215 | 1.89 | 0.597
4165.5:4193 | 1.41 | 0.635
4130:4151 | 0.13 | 0.672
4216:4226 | -0.17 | 0.674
